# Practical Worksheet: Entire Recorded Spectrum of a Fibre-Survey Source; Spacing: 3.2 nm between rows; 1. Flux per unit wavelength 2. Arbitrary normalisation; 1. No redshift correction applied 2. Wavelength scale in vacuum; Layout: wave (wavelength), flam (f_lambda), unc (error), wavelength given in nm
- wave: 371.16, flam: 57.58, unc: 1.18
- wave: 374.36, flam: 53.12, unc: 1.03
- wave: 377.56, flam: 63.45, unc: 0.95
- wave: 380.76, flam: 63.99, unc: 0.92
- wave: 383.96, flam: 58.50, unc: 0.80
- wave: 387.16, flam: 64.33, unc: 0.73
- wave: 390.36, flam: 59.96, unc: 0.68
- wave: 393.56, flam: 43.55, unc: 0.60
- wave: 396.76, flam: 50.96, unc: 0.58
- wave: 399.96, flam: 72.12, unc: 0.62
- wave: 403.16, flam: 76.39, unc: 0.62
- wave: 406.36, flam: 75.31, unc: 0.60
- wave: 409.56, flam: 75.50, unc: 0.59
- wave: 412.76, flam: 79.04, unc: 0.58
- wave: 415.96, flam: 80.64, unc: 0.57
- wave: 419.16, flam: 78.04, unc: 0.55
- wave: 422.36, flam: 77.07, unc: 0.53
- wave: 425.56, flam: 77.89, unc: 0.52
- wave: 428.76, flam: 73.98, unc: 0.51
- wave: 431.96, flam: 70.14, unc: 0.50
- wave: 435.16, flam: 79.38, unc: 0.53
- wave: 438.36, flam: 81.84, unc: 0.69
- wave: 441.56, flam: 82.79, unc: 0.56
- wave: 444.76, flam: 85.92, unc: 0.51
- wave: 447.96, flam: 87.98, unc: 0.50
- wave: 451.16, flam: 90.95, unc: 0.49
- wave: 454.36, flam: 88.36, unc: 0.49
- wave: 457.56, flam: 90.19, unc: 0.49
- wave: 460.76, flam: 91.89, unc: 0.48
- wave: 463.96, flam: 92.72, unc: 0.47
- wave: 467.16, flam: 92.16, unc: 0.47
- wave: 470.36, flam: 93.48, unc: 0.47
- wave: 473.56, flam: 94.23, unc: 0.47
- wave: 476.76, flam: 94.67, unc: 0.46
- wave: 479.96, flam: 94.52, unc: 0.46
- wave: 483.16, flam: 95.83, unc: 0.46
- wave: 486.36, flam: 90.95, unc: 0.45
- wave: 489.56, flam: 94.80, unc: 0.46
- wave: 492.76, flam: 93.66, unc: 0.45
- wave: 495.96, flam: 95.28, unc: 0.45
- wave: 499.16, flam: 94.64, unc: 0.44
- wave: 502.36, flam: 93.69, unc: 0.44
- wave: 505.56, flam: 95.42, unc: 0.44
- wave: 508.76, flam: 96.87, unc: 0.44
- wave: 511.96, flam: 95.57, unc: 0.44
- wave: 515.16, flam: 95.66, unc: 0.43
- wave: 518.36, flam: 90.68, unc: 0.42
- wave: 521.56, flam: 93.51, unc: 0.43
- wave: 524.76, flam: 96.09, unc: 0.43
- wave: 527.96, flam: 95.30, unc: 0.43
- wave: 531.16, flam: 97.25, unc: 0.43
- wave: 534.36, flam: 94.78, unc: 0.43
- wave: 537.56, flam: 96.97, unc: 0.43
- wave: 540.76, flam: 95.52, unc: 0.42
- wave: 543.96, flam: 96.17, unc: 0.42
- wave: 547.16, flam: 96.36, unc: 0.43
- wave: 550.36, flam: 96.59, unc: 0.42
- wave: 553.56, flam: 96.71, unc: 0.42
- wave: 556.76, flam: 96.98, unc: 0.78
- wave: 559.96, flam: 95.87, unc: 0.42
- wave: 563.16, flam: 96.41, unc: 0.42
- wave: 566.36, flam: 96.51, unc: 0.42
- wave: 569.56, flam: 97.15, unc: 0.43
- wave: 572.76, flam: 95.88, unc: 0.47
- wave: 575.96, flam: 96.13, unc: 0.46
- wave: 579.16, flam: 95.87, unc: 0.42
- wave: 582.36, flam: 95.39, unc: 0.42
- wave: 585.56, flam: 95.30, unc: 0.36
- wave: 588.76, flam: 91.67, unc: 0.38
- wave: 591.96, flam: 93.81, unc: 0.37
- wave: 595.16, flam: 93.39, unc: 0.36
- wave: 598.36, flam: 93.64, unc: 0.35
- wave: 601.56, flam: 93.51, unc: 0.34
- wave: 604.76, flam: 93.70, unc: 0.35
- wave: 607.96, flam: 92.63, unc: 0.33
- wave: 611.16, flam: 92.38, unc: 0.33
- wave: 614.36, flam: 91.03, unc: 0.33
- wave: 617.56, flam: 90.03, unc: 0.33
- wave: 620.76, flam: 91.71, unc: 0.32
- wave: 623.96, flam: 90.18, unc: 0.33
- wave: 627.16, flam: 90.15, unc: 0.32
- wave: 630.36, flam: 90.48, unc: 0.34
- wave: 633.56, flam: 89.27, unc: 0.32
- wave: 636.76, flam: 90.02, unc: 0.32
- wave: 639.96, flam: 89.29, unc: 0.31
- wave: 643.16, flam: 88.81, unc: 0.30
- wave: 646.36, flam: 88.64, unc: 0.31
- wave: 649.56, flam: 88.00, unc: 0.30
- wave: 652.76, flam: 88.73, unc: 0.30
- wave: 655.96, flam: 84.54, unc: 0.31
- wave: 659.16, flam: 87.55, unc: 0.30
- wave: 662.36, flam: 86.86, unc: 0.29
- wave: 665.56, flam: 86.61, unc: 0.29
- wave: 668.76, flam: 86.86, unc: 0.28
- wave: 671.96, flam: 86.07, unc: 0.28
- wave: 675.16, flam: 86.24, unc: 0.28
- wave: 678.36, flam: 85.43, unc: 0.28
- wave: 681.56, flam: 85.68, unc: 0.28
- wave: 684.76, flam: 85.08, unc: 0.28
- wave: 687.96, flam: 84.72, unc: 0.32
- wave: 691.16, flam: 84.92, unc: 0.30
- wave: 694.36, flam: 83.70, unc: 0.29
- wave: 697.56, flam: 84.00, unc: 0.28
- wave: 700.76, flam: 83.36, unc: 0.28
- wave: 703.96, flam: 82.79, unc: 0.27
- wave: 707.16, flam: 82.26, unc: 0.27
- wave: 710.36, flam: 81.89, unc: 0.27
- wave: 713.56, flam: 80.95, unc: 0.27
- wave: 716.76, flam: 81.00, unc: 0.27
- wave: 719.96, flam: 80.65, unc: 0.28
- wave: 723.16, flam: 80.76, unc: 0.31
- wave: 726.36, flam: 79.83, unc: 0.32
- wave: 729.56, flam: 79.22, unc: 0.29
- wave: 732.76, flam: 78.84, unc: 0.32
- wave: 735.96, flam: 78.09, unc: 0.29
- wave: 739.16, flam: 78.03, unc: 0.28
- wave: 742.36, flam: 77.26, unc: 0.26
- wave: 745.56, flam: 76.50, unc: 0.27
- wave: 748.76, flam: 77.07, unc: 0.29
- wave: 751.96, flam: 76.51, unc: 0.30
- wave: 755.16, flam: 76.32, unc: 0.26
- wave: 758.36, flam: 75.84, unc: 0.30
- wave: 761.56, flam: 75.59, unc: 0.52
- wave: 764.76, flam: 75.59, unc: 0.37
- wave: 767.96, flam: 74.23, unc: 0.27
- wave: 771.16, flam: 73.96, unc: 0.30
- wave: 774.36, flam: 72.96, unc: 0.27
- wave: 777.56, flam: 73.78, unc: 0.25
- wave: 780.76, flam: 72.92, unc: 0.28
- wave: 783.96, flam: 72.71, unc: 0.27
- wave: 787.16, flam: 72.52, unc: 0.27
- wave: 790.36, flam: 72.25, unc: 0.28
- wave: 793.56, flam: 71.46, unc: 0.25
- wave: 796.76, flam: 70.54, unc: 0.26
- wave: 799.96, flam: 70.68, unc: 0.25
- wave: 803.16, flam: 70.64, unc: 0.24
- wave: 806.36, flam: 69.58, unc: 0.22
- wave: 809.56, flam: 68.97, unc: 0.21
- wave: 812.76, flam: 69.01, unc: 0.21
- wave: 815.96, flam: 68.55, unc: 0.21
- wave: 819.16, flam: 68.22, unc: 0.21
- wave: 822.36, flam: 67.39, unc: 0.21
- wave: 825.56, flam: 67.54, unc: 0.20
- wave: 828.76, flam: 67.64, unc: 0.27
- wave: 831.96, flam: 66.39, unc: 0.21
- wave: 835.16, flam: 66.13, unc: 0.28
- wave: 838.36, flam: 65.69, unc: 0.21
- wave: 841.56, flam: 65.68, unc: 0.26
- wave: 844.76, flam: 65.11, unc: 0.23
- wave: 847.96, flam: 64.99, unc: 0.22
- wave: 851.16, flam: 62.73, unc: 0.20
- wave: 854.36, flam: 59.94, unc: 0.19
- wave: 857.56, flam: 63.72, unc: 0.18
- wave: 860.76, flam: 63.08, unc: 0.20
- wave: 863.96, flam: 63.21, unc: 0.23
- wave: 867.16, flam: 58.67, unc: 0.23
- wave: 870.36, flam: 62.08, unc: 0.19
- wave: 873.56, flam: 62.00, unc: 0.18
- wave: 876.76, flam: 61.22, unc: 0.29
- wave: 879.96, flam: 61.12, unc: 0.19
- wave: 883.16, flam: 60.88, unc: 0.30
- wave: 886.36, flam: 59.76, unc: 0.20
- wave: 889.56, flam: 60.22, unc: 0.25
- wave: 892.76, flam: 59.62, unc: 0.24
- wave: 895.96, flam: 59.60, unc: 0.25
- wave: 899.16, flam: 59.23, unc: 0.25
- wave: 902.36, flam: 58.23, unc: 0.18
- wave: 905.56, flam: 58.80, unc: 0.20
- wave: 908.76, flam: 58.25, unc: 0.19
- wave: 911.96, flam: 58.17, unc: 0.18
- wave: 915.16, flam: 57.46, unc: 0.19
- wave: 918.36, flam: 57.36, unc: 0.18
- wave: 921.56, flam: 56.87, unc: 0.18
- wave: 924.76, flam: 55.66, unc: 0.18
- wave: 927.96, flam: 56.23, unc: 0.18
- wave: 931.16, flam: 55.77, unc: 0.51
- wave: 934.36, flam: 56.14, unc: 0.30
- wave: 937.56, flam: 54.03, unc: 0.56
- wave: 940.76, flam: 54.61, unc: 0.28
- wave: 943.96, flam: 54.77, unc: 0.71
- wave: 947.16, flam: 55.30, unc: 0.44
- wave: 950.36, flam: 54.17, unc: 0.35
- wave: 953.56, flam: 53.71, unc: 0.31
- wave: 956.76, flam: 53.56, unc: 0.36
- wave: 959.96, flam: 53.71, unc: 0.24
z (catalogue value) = 0.001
